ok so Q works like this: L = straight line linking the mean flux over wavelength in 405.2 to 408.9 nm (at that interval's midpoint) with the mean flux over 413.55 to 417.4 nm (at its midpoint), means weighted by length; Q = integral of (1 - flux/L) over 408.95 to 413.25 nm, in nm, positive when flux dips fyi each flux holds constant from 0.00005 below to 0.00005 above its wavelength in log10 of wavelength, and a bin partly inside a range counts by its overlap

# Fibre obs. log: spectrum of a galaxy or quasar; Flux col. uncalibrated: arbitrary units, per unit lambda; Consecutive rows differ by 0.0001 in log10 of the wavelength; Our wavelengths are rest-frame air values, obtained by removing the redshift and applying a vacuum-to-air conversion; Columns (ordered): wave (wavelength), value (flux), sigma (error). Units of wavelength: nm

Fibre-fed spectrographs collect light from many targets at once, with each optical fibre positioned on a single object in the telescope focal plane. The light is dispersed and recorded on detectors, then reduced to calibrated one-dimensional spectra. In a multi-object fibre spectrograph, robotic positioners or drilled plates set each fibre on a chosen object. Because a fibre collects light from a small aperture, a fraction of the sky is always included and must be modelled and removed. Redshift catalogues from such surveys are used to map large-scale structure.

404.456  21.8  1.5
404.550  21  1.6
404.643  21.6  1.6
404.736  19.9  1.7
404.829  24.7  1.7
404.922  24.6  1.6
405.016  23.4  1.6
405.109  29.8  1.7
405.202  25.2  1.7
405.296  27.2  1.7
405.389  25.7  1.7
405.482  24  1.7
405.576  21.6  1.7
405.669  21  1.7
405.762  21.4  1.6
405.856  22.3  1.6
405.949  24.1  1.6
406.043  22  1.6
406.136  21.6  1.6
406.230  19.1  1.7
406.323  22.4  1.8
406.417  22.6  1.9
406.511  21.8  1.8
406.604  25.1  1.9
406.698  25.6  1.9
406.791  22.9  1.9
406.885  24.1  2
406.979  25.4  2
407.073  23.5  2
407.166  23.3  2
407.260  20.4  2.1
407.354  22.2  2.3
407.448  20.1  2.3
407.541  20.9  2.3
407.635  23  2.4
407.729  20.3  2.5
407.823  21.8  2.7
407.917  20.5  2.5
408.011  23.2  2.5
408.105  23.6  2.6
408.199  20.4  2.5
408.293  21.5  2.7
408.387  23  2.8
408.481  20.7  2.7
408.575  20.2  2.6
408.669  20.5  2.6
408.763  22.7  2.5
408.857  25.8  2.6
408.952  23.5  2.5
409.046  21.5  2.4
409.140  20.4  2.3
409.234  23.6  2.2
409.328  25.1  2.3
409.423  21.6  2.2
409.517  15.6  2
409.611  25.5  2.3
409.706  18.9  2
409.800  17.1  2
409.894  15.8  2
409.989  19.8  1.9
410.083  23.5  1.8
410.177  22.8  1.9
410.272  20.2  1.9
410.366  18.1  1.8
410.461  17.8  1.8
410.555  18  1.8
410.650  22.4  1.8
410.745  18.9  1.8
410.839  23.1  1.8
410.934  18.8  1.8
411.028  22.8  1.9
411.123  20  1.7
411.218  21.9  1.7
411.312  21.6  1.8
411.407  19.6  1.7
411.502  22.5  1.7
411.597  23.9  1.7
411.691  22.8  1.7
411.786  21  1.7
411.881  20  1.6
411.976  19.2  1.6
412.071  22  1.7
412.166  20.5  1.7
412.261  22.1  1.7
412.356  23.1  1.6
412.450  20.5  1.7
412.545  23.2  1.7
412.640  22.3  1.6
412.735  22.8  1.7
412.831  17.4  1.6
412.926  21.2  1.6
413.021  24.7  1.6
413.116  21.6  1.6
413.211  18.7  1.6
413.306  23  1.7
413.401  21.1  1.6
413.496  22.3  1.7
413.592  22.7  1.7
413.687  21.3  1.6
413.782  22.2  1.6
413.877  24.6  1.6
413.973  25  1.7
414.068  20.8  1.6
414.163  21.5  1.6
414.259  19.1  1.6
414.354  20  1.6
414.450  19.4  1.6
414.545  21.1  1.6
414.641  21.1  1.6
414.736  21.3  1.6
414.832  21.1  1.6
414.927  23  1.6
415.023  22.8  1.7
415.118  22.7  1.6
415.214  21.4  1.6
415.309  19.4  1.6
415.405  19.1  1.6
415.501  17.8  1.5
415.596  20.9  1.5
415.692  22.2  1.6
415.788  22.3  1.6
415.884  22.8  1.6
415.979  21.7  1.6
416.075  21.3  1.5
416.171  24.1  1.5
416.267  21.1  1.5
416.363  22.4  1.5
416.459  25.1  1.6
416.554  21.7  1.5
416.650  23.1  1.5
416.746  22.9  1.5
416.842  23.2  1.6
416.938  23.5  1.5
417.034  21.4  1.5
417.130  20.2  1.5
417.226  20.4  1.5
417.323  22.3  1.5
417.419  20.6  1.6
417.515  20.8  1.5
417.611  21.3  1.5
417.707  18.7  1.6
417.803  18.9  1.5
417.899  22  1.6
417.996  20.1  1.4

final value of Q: 0.221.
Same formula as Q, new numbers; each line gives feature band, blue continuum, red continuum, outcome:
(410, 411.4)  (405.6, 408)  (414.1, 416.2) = 0.07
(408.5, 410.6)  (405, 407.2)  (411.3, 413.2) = 0.15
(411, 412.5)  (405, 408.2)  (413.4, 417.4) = 0.05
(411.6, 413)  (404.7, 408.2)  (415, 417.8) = 0.04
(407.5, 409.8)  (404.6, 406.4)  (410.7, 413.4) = 0.06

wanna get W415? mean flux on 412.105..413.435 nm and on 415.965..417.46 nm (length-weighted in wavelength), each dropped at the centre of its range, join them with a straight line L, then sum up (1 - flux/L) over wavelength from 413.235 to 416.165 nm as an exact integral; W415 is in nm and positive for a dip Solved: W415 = 0.050 nm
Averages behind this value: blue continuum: 21.6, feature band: 21.5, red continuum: 22.2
